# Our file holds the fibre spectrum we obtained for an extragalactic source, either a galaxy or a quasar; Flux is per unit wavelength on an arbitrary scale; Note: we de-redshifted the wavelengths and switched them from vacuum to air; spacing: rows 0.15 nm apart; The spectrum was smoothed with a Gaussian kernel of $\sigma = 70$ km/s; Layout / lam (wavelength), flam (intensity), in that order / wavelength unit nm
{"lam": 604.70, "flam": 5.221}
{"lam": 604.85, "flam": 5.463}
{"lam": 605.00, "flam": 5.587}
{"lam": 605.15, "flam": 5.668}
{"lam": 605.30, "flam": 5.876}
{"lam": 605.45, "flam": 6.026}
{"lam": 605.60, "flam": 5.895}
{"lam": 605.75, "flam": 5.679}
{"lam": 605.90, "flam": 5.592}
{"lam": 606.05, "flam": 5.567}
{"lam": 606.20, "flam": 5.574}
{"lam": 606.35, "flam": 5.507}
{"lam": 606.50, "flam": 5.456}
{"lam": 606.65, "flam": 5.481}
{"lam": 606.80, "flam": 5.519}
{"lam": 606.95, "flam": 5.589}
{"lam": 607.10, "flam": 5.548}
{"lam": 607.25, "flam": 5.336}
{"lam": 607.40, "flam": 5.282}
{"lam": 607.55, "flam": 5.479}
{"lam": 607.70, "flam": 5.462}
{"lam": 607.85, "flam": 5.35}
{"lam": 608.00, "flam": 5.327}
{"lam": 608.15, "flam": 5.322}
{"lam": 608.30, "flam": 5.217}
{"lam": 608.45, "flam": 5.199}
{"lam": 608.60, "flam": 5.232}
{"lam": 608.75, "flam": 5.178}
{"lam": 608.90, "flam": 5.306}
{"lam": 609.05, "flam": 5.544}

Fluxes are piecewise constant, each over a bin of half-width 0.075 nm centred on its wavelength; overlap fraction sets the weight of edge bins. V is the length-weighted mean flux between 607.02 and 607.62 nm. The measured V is 5.41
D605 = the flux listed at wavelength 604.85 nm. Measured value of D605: 5.463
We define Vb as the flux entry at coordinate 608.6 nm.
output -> 5.232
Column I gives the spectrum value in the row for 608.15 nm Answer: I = 5.322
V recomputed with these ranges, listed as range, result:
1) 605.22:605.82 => 5.87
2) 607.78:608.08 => 5.34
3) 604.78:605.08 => 5.53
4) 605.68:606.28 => 5.6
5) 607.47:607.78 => 5.47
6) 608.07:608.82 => 5.23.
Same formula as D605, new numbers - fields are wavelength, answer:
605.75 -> 5.679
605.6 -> 5.895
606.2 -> 5.574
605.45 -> 6.026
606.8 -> 5.519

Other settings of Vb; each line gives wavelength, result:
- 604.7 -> 5.221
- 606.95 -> 5.589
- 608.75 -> 5.178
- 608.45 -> 5.199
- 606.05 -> 5.567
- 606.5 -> 5.456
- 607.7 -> 5.462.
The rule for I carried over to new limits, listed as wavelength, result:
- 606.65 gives 5.481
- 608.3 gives 5.217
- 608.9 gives 5.306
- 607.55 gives 5.479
